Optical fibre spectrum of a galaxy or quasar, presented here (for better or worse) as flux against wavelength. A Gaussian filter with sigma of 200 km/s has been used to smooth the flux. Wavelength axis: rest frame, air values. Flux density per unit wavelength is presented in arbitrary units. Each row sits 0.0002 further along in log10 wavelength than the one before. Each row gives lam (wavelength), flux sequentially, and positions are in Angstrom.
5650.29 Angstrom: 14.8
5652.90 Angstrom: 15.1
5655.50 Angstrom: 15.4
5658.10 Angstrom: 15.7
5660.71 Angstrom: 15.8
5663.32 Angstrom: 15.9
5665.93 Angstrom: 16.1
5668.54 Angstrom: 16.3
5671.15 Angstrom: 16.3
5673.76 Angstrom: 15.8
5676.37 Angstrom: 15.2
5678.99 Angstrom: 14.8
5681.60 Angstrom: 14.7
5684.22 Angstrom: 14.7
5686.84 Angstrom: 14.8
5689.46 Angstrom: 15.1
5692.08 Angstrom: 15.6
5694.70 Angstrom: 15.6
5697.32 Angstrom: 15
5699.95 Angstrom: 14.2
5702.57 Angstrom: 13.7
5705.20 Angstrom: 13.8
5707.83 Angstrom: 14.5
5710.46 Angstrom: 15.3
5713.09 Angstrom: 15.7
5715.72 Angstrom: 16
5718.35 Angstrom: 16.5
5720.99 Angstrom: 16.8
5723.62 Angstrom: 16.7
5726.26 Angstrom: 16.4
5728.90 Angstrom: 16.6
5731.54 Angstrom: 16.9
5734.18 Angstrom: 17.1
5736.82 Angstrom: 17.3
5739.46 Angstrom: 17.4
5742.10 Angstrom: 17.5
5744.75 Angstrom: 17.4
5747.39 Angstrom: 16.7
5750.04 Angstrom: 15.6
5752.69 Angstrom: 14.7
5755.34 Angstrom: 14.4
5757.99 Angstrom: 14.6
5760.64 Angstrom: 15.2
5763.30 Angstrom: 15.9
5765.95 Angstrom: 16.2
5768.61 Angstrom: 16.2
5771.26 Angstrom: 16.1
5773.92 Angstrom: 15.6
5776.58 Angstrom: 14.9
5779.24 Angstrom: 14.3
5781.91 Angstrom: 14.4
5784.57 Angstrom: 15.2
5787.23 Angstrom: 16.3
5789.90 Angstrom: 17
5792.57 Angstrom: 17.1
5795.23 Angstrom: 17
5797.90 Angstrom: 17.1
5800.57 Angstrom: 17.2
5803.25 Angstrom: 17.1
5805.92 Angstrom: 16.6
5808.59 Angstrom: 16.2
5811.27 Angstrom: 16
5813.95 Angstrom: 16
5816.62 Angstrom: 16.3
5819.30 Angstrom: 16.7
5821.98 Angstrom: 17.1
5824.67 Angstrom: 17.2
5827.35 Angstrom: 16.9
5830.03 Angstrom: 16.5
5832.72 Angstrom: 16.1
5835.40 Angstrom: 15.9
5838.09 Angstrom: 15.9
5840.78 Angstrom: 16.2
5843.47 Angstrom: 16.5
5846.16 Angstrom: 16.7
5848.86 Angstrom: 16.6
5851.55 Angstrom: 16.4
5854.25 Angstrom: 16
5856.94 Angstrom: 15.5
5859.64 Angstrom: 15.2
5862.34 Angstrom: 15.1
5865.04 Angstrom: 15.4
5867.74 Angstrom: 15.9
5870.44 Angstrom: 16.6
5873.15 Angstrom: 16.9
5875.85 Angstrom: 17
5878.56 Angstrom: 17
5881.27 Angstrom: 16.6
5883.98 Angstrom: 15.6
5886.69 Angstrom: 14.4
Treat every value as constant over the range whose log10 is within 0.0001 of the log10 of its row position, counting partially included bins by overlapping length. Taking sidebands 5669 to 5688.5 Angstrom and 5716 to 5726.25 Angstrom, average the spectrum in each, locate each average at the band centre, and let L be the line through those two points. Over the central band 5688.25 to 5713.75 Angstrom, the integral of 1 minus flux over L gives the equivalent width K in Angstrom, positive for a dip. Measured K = 1.76 Angstrom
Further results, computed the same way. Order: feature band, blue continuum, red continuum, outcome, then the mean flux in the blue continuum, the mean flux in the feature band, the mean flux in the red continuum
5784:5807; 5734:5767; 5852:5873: -1.2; 16.1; 16.8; 15.8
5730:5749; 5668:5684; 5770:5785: -2.4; 15.4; 17.2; 15.1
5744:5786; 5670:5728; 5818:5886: 0.8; 15.3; 15.4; 16.3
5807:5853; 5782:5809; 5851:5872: -0.8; 16.6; 16.4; 15.7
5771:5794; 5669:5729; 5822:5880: 0.3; 15.4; 15.6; 16.3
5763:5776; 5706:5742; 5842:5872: 0.3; 16.4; 16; 16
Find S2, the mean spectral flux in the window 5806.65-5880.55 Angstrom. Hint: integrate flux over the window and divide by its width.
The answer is 16.3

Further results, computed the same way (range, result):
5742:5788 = 15.6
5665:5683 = 15.6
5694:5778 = 15.8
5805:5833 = 16.5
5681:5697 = 15.1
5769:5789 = 15.3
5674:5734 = 15.4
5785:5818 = 16.6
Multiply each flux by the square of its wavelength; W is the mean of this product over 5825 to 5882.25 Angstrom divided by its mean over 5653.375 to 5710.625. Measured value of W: 1.1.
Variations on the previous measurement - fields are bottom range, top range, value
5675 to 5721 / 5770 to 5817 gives 1.11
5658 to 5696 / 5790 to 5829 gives 1.13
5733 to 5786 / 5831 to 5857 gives 1.05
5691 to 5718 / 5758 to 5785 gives 1.05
